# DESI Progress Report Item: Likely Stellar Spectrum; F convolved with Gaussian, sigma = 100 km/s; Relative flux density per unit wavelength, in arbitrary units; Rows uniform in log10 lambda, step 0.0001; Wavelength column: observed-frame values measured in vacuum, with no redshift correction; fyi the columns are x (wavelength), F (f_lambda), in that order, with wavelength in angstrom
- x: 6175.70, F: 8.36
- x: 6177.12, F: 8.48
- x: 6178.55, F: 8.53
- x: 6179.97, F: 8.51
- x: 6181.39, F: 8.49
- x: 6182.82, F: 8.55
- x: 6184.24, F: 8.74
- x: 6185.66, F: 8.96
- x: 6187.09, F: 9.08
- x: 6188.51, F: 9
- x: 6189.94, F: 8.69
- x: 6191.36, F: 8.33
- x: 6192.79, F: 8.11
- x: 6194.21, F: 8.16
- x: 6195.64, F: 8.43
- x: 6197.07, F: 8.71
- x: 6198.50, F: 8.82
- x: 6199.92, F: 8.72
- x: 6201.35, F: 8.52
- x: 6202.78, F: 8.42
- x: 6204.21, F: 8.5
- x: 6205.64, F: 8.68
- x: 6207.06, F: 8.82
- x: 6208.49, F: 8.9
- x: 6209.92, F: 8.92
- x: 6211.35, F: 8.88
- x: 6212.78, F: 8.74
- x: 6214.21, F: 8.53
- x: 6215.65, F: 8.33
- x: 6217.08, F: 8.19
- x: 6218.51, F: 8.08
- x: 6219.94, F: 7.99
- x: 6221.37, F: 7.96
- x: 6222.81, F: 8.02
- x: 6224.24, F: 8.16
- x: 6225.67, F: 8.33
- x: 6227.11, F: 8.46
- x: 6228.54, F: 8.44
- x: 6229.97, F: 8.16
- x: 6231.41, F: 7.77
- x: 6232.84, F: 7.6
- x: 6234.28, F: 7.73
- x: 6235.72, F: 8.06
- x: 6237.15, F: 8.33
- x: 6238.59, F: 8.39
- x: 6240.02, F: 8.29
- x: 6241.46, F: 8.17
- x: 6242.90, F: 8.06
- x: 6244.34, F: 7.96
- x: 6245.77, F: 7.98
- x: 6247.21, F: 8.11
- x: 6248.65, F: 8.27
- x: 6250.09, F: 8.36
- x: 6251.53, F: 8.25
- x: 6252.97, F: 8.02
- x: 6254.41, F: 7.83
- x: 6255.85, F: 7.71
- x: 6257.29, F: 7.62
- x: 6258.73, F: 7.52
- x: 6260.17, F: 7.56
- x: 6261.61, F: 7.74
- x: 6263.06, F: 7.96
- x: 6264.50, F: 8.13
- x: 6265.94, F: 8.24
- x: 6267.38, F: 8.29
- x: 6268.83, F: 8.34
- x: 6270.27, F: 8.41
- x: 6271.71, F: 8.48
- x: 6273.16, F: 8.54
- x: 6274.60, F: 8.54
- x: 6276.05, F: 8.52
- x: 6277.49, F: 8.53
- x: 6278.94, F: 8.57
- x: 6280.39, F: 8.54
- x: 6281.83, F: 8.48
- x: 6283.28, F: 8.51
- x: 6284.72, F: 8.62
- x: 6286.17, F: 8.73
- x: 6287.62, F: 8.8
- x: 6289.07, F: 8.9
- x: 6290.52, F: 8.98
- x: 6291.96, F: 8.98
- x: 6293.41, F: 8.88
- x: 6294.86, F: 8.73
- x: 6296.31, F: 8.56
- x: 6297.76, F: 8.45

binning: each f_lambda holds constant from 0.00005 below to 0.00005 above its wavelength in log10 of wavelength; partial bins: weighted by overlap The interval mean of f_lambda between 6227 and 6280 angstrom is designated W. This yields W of 8.13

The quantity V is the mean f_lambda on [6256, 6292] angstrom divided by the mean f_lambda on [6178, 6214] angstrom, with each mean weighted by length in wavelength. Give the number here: 1.0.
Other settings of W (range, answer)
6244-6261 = 7.93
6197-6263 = 8.22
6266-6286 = 8.49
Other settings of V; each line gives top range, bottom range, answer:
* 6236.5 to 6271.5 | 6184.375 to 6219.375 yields 0.94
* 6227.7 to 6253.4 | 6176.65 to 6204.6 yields 0.94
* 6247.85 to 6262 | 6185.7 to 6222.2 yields 0.92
